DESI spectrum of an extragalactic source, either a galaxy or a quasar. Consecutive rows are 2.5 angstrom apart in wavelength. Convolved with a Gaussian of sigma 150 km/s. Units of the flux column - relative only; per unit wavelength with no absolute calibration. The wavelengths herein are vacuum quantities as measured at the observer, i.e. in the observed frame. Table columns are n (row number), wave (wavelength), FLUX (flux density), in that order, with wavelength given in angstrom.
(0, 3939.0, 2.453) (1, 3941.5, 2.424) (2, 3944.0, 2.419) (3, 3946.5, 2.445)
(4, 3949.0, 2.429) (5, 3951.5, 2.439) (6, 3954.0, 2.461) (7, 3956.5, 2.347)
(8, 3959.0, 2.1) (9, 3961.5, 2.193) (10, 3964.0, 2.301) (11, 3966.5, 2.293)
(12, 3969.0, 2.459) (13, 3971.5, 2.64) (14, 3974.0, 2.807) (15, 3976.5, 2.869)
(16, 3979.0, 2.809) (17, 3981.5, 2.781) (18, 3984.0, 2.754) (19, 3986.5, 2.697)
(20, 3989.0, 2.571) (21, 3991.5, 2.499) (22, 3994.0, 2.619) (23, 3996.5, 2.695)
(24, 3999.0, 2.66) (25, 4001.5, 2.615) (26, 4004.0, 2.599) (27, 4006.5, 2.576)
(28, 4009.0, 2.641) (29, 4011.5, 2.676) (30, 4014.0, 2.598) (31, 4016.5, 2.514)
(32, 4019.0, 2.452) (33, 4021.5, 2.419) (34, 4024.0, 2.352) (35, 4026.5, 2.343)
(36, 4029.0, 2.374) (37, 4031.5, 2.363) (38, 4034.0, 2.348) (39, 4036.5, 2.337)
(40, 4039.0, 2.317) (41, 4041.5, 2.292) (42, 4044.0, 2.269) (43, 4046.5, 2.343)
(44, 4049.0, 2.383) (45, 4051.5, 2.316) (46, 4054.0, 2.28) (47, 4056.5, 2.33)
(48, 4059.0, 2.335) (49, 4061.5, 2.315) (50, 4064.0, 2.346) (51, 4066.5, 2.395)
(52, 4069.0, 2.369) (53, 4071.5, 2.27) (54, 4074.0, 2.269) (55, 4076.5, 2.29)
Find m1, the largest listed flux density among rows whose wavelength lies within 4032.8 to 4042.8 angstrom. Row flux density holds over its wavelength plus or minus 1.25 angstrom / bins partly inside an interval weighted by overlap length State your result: 2.348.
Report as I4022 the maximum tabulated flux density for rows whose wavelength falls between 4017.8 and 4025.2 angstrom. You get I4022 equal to 2.452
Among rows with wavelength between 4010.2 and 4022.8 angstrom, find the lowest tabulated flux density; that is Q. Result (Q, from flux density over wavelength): 2.419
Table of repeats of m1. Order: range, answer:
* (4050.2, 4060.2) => 2.335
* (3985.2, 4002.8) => 2.697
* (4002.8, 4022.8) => 2.676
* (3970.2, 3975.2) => 2.807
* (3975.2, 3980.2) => 2.869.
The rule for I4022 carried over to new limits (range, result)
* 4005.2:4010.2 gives 2.641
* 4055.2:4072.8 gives 2.395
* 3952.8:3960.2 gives 2.461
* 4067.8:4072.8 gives 2.369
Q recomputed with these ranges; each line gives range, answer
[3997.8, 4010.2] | 2.576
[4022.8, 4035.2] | 2.343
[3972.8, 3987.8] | 2.697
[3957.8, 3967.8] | 2.1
